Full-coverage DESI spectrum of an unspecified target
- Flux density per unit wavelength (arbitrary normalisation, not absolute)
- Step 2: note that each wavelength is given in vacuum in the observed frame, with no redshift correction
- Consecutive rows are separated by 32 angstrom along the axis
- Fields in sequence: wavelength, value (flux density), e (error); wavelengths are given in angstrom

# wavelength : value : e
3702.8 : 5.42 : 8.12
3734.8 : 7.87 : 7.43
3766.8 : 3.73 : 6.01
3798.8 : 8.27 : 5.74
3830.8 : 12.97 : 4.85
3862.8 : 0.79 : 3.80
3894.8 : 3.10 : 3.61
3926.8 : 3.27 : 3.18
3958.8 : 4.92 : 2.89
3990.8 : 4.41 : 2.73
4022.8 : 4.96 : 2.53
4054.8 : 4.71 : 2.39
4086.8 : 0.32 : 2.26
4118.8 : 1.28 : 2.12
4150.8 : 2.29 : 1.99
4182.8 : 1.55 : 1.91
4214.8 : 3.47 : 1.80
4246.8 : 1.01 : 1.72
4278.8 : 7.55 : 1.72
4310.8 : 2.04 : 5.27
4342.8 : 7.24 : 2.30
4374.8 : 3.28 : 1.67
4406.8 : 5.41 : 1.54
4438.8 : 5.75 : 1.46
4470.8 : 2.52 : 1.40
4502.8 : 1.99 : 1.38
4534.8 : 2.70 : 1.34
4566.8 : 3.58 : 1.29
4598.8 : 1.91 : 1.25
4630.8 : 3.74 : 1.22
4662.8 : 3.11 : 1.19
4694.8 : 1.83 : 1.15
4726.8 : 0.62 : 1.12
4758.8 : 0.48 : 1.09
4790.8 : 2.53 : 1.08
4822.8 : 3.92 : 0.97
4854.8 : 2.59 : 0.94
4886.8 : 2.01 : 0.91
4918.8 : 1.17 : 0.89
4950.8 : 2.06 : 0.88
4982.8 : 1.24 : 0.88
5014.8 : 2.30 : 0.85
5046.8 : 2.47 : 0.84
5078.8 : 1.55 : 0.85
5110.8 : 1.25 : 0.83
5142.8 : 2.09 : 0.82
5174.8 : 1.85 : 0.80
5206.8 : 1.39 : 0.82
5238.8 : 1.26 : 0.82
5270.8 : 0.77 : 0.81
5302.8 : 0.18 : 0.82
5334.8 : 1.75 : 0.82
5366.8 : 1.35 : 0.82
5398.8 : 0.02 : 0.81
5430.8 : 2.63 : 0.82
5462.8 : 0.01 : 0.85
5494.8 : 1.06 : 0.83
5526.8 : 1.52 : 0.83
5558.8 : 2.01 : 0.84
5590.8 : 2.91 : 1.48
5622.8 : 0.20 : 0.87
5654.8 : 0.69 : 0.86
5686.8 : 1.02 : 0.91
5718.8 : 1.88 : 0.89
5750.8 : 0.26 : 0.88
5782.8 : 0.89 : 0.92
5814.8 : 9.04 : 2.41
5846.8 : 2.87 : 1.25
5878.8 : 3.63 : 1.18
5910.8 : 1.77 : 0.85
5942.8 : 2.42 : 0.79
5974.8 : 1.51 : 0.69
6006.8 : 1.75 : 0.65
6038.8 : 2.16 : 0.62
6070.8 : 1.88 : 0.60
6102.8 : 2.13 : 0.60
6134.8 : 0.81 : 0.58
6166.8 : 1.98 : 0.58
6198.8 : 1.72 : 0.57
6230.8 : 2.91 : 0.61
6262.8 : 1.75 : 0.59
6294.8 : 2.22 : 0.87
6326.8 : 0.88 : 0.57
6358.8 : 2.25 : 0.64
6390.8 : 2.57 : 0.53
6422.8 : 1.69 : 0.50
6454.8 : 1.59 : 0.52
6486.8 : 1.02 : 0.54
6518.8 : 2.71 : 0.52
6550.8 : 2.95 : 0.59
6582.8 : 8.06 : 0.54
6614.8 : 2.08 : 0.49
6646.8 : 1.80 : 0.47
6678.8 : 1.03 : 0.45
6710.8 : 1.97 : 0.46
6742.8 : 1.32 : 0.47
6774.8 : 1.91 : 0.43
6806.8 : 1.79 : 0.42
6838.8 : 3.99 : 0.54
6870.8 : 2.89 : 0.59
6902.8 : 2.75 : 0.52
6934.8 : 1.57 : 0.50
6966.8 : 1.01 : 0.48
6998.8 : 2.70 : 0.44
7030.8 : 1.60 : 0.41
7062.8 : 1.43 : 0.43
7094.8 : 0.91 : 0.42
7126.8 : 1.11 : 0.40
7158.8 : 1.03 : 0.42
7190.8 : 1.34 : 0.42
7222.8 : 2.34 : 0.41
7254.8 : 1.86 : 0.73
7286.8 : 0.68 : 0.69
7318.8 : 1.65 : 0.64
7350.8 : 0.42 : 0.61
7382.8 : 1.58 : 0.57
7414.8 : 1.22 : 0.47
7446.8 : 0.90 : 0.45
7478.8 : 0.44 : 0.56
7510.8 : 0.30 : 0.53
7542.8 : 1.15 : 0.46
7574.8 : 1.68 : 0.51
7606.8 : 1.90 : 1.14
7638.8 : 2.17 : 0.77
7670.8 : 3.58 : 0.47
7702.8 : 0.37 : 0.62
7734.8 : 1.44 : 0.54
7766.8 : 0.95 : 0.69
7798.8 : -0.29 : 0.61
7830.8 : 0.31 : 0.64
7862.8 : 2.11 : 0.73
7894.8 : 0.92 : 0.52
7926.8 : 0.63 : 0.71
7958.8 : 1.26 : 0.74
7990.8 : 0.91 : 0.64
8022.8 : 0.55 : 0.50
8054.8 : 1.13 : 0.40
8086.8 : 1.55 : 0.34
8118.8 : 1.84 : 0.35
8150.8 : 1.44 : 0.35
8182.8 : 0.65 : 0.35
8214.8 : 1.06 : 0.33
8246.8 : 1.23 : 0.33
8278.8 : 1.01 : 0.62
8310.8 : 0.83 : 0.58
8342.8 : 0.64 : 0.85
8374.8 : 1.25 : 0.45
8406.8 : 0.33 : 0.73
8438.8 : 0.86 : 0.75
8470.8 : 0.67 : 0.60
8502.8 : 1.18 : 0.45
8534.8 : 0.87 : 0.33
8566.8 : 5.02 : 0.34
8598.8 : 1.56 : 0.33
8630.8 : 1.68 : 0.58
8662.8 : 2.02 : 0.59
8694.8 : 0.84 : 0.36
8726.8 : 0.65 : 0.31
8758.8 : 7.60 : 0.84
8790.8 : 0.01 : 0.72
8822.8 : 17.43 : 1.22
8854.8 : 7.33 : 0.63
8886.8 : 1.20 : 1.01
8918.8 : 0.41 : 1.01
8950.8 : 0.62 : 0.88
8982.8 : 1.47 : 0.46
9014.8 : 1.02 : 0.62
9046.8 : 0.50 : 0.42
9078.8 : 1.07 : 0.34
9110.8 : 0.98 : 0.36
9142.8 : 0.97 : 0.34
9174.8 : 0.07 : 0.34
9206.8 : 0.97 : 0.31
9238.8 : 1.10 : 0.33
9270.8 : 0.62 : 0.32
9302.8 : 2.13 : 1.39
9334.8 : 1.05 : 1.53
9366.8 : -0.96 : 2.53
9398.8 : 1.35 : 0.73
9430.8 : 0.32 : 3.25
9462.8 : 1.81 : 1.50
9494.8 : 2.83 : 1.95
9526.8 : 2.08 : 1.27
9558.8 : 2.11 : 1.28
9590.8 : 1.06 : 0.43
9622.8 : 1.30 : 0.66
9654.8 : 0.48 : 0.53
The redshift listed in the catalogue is 0.76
